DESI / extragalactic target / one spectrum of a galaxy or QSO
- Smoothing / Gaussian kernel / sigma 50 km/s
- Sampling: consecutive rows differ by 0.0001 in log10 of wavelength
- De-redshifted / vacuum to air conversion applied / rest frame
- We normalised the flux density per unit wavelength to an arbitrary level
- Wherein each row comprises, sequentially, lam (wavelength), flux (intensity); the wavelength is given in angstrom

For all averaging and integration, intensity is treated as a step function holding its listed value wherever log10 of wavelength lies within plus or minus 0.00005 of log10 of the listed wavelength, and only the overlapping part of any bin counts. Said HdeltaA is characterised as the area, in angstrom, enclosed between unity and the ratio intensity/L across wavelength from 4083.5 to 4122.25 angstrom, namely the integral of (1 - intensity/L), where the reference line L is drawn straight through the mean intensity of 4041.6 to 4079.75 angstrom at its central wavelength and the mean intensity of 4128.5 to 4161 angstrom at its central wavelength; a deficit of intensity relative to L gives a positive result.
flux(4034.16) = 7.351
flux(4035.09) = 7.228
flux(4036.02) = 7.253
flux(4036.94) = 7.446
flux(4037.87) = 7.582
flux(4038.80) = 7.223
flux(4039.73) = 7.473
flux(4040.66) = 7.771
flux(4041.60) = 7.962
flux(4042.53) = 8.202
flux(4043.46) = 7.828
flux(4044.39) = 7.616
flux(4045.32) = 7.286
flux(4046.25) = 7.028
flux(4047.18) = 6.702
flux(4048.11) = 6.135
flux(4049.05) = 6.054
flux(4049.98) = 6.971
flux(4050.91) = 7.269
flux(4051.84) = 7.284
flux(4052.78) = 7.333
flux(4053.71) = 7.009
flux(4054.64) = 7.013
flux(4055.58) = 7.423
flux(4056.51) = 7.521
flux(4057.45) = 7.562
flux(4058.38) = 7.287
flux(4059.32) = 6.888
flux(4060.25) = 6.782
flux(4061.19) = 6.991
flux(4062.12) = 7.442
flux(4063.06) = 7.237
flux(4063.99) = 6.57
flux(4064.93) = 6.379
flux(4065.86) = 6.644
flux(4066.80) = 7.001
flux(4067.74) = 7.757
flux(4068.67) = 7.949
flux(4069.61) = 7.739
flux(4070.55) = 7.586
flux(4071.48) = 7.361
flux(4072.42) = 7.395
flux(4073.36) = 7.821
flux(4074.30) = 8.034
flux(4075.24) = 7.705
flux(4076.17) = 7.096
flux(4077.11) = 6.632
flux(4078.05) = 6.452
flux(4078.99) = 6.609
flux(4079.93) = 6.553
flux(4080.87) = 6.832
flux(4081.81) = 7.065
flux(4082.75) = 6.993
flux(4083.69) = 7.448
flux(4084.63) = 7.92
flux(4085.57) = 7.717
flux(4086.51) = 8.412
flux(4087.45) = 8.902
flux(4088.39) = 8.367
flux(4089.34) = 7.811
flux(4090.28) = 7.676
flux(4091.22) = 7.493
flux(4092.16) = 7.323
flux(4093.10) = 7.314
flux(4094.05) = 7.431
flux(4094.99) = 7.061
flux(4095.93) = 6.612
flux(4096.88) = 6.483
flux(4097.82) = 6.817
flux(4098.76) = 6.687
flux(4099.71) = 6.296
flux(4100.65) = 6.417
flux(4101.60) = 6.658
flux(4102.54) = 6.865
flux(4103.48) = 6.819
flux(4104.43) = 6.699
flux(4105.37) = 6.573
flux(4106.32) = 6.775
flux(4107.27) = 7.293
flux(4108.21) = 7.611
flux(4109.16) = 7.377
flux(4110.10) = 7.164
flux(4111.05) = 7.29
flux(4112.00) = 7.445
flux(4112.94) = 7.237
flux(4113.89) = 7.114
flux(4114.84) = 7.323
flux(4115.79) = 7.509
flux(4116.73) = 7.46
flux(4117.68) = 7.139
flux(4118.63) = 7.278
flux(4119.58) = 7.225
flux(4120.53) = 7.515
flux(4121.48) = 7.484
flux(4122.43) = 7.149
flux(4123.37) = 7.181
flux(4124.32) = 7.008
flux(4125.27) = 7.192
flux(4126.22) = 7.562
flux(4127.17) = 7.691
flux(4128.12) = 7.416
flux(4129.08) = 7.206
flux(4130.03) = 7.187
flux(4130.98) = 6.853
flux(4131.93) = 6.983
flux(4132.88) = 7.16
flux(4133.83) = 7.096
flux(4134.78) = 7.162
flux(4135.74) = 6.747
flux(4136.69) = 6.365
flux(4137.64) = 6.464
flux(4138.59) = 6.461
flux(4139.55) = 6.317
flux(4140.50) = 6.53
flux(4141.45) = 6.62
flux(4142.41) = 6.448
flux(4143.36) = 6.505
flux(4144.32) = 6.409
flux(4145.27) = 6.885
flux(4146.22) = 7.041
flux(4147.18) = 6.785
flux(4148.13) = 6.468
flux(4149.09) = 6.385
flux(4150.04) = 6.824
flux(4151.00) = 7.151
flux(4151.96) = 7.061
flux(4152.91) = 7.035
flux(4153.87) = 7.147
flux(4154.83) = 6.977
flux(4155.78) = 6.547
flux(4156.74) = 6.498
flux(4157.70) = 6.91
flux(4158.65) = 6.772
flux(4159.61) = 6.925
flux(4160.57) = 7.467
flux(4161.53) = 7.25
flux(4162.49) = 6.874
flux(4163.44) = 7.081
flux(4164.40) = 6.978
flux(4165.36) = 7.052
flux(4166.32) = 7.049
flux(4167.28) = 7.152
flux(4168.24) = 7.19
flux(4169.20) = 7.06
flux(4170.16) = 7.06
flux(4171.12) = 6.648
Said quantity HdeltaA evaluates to -1.47 angstrom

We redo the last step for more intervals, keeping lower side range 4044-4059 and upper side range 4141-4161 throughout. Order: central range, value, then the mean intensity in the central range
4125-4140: -0.3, 6.99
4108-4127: -1.2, 7.32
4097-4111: 0.1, 6.87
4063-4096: -1.7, 7.37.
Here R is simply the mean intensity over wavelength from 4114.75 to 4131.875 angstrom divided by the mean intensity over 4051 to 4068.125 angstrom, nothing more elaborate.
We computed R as 1.0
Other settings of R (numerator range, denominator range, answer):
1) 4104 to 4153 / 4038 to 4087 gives 0.97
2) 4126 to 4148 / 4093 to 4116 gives 0.98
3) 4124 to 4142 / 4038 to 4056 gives 0.96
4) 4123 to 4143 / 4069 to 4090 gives 0.93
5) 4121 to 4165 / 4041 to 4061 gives 0.96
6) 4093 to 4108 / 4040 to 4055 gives 0.94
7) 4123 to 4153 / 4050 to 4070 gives 0.96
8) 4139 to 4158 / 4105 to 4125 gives 0.93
